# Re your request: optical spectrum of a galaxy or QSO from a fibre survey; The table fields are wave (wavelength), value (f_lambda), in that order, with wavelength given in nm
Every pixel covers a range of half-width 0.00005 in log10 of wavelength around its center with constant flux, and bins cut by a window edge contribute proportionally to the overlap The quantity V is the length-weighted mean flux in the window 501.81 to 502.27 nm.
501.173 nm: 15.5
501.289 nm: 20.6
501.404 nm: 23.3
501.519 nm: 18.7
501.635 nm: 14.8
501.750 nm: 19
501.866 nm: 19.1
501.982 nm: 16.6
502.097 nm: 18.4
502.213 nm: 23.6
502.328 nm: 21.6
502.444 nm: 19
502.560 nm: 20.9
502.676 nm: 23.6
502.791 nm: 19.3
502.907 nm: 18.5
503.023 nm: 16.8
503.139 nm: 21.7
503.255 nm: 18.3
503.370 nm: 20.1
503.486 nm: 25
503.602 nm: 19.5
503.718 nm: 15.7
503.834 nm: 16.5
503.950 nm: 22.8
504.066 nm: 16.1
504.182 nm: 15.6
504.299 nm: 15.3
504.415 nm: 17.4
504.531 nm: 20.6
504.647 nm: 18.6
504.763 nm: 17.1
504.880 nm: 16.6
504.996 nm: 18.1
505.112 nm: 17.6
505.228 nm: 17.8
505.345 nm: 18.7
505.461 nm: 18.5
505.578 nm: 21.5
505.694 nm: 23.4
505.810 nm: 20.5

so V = 19.4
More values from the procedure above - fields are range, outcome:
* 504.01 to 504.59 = 17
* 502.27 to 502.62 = 20.5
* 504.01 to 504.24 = 15.9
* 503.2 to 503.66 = 20.8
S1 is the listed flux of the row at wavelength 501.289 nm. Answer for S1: 20.6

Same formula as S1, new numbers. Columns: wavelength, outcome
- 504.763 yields 17.1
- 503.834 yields 16.5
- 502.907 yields 18.5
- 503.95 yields 22.8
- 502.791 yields 19.3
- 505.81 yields 20.5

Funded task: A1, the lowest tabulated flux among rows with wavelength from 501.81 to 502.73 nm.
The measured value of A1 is 16.6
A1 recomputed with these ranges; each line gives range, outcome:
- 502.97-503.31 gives 16.8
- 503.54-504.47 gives 15.3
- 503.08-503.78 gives 15.7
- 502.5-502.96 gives 18.5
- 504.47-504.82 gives 17.1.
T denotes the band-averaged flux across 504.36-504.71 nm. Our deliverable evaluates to 18.9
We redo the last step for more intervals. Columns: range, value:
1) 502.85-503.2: 19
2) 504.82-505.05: 17.3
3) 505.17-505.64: 19.2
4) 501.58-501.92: 17.6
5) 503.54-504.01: 18.7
